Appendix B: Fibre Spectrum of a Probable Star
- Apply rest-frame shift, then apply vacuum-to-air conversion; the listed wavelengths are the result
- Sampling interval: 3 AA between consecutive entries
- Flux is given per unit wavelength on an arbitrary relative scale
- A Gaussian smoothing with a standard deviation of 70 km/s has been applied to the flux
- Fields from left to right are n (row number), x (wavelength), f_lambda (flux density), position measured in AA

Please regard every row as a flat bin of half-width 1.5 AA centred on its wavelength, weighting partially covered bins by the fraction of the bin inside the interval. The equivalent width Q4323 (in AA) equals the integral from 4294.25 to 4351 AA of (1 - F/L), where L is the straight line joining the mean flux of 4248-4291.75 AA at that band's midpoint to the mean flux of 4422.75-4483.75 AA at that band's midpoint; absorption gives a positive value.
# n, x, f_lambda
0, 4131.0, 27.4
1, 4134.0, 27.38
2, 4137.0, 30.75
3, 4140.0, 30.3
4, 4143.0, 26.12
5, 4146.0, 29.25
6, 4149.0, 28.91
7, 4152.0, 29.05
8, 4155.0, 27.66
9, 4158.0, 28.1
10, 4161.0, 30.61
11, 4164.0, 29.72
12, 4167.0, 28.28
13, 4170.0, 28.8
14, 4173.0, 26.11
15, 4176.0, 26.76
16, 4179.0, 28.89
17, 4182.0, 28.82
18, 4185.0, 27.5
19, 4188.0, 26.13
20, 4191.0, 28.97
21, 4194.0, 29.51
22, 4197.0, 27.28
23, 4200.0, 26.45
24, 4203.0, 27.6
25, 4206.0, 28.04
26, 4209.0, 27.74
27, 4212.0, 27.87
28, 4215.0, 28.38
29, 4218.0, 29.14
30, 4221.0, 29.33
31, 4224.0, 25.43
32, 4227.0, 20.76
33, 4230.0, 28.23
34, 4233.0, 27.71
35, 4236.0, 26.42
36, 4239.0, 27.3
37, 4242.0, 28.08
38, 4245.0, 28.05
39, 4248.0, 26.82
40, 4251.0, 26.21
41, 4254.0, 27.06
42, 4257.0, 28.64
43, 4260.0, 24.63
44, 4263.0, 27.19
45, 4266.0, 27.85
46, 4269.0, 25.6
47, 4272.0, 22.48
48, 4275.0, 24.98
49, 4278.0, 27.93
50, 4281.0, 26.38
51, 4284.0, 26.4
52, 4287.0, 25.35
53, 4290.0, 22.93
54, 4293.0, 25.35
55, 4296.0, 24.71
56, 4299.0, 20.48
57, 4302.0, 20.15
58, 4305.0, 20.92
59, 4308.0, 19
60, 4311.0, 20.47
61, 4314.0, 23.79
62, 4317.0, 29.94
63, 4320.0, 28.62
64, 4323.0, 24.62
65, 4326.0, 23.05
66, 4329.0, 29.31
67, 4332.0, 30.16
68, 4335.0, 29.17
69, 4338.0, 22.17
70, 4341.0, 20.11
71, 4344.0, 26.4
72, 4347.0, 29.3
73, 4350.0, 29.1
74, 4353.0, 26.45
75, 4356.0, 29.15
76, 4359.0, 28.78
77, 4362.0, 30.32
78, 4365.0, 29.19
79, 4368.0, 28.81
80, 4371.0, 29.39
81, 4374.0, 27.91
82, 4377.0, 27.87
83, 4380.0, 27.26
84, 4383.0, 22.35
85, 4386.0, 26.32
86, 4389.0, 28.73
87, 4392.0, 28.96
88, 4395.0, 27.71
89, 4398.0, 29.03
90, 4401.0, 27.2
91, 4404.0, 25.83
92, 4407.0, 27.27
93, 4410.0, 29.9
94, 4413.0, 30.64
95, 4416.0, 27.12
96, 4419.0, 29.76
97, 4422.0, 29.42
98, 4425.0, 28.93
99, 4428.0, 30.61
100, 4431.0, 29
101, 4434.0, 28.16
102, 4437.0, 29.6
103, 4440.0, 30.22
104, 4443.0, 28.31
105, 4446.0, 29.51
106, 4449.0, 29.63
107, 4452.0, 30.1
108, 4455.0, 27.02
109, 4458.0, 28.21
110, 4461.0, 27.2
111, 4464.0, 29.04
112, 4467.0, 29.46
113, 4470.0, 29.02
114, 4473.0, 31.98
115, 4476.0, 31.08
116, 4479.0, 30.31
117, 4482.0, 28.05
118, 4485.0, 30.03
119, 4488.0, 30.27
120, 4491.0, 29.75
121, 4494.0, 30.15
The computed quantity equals 4.6 AA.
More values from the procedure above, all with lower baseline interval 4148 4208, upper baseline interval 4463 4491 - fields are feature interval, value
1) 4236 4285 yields 3.5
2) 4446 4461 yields 0.6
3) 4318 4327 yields 1.0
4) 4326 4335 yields 0.2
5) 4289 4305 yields 3.5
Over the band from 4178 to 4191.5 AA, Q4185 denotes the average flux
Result 28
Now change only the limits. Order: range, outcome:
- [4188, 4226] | 27.8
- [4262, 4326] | 24.5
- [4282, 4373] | 25.8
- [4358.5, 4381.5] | 28.7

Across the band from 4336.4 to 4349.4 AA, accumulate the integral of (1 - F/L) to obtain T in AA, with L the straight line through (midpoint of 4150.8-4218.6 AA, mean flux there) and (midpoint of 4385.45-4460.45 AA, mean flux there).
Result 1.7 AA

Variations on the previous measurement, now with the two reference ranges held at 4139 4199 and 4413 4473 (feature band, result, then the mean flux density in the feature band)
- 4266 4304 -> 5.5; 24.5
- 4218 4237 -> 1.3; 26.5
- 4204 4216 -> 0.2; 28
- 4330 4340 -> 0.6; 26.9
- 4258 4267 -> 0.6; 26.6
